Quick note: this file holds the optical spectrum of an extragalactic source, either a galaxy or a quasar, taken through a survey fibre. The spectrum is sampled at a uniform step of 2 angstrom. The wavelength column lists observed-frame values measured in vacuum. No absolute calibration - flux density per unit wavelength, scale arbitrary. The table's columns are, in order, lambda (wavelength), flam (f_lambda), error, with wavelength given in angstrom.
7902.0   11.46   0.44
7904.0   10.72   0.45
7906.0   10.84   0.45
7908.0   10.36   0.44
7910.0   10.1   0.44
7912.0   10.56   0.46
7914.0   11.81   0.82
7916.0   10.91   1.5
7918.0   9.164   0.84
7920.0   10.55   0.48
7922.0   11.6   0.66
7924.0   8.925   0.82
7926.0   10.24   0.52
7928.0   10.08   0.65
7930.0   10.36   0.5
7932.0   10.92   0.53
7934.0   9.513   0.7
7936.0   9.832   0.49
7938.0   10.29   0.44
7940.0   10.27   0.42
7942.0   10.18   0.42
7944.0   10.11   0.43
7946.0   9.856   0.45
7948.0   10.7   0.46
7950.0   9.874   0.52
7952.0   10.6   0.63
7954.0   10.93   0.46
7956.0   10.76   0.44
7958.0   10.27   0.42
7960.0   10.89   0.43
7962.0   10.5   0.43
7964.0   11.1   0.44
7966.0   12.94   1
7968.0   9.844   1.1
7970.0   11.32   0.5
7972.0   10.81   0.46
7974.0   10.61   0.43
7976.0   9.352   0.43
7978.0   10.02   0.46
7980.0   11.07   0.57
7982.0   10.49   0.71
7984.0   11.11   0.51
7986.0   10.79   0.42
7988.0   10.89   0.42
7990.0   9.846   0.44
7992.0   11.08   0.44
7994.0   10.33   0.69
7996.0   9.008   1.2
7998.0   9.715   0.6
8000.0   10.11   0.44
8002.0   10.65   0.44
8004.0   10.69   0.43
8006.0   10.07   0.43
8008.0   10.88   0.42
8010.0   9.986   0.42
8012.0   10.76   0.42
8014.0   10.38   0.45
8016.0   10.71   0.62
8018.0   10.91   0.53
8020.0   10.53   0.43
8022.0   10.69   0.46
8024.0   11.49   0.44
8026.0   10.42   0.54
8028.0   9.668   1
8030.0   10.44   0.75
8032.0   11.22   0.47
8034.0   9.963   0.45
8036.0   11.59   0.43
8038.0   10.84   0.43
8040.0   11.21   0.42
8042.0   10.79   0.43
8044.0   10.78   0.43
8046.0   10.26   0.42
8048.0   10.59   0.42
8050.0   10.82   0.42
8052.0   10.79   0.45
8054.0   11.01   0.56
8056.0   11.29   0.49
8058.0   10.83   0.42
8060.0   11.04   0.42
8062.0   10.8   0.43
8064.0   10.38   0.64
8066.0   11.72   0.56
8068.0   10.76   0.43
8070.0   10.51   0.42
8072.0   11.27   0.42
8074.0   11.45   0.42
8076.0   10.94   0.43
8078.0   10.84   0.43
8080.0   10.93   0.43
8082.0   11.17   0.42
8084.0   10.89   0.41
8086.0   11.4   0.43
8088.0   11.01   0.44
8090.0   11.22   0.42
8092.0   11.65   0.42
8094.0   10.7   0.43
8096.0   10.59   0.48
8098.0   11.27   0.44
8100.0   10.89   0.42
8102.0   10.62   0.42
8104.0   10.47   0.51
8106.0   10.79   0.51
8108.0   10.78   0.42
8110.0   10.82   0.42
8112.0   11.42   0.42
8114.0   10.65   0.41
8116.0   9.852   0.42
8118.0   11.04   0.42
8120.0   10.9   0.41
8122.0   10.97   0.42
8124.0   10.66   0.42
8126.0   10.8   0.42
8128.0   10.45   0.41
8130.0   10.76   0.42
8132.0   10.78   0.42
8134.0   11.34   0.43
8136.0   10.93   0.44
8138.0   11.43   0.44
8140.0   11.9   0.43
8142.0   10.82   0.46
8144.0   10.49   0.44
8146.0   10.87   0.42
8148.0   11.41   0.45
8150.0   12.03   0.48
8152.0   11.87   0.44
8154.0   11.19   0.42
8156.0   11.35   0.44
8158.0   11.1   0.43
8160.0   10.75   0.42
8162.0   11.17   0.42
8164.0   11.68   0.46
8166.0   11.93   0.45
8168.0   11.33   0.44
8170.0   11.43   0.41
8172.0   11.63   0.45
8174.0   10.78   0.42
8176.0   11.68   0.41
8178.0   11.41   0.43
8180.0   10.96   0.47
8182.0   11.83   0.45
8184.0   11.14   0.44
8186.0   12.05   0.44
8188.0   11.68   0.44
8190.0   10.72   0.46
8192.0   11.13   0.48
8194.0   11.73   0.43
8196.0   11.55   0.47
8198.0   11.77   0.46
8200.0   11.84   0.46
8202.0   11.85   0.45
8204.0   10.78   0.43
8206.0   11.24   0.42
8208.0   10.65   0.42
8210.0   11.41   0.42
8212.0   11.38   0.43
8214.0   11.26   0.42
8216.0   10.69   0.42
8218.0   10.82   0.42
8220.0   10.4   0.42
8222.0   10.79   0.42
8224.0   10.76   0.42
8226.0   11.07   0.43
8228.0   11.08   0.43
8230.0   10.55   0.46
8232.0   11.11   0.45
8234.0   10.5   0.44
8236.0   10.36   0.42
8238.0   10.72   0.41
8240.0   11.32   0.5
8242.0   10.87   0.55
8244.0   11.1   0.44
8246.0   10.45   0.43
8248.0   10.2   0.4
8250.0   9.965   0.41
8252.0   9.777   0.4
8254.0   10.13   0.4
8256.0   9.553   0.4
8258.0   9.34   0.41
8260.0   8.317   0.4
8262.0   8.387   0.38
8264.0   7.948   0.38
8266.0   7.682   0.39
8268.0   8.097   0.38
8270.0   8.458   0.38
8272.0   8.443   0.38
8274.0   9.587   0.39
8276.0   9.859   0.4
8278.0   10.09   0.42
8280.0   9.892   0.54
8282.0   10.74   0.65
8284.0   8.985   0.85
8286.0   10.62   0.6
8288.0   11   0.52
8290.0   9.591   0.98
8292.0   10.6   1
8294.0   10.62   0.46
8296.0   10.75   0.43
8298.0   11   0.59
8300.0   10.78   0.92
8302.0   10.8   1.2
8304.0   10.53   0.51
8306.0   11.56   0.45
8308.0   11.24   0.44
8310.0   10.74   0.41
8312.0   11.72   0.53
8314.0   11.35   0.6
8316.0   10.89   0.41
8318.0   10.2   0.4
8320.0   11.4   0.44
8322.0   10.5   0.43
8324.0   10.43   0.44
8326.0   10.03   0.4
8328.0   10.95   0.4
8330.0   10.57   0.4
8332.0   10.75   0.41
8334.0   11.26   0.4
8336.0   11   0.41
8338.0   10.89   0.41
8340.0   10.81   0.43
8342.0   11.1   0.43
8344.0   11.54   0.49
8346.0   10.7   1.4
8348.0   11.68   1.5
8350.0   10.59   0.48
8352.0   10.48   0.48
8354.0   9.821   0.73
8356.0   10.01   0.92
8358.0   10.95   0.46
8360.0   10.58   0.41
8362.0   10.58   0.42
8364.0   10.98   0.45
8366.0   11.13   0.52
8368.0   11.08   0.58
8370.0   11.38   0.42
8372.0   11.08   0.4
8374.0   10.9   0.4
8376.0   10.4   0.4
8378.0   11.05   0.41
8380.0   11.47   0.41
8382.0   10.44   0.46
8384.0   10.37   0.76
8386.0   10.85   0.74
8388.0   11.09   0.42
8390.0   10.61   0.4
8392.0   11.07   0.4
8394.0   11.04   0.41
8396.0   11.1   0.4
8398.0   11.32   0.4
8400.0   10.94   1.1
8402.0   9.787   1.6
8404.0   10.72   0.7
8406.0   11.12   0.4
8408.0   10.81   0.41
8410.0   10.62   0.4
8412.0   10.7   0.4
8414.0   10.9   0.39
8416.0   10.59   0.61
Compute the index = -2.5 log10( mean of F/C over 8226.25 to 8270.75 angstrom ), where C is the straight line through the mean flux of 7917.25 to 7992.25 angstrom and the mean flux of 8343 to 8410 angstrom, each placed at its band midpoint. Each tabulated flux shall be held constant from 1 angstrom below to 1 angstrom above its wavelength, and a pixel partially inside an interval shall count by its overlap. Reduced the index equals 0.093 mag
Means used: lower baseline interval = 10.5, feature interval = 9.84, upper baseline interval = 10.8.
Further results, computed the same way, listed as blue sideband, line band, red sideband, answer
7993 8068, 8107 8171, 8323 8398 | -0.039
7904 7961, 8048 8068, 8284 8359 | -0.043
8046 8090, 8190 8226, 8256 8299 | -0.119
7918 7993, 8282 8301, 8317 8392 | 0.031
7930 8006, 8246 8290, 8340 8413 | 0.143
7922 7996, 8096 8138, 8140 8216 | 0.028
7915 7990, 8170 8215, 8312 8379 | -0.068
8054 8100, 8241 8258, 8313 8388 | 0.071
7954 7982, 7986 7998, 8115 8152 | 0.055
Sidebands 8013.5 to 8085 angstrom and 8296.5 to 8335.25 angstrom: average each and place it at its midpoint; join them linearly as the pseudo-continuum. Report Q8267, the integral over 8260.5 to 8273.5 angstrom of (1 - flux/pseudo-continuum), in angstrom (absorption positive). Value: 3.2 angstrom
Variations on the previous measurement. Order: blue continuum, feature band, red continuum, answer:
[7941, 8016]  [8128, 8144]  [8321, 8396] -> -0.63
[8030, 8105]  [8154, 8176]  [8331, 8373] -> -0.84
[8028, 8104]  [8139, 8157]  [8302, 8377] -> -0.71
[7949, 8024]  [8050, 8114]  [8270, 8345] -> -2.39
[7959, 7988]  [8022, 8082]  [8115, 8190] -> 0.59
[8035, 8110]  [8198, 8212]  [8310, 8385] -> -0.57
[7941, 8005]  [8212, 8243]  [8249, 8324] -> -2.18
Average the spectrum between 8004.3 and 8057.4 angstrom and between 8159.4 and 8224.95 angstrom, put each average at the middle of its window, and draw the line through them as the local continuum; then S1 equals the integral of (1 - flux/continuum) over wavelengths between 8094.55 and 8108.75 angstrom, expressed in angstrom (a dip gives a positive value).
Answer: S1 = 0.24 angstrom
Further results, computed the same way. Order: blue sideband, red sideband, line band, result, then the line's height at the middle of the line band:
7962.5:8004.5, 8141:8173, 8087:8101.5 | 0.01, 11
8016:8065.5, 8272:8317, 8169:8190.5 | -1.54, 10.6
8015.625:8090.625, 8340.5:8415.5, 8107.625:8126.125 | 0.13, 10.9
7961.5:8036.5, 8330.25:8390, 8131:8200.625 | -4.28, 10.7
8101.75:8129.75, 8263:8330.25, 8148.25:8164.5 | -1.17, 10.6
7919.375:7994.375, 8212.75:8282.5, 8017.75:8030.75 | -0.24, 10.4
